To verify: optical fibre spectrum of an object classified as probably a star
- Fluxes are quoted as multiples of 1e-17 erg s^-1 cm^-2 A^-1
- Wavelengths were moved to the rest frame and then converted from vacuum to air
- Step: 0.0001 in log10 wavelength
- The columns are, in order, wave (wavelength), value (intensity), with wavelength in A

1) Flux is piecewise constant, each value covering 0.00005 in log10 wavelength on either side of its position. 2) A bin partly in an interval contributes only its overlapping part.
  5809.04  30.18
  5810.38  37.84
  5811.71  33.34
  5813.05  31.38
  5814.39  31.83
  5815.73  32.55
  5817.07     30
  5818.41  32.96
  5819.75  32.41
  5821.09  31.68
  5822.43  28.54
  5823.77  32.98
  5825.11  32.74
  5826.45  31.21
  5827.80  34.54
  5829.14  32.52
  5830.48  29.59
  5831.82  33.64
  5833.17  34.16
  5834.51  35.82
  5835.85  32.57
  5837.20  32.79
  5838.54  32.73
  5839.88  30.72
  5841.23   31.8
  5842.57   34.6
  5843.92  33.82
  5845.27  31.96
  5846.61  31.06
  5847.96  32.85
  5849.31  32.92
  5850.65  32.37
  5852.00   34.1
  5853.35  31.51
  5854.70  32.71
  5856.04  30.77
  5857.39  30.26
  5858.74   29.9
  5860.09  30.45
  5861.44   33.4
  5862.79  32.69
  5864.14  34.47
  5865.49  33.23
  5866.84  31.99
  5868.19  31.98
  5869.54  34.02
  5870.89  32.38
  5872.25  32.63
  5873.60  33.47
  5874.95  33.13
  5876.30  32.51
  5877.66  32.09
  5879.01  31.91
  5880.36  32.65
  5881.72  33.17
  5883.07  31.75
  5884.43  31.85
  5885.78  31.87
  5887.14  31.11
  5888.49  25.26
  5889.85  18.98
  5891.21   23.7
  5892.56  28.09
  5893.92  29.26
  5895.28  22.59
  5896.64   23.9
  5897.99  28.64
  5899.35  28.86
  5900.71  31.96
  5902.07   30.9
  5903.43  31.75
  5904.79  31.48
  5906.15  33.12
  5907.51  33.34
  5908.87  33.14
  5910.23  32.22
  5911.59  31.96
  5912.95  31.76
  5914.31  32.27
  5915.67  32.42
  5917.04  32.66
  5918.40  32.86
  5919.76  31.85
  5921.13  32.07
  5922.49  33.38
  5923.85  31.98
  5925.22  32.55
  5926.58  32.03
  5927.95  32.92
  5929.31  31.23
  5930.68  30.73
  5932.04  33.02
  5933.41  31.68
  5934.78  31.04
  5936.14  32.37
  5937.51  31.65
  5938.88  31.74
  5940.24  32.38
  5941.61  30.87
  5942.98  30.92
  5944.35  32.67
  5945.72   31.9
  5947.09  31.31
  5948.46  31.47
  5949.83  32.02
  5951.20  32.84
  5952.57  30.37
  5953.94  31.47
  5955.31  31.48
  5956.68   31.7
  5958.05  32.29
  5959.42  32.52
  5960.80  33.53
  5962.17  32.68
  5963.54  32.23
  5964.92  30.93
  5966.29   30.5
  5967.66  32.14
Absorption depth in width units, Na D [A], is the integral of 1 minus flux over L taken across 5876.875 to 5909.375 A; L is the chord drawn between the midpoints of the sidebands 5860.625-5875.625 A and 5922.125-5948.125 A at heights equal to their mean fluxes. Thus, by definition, 2.95 A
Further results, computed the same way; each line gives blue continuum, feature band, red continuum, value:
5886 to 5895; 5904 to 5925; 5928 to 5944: -2.43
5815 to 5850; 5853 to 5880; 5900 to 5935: 0.03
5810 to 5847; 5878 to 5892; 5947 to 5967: 1.28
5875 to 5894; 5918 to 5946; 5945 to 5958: -0.81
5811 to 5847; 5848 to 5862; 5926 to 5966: 0.17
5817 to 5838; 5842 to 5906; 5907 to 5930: 2.79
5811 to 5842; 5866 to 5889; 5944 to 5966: 0.08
